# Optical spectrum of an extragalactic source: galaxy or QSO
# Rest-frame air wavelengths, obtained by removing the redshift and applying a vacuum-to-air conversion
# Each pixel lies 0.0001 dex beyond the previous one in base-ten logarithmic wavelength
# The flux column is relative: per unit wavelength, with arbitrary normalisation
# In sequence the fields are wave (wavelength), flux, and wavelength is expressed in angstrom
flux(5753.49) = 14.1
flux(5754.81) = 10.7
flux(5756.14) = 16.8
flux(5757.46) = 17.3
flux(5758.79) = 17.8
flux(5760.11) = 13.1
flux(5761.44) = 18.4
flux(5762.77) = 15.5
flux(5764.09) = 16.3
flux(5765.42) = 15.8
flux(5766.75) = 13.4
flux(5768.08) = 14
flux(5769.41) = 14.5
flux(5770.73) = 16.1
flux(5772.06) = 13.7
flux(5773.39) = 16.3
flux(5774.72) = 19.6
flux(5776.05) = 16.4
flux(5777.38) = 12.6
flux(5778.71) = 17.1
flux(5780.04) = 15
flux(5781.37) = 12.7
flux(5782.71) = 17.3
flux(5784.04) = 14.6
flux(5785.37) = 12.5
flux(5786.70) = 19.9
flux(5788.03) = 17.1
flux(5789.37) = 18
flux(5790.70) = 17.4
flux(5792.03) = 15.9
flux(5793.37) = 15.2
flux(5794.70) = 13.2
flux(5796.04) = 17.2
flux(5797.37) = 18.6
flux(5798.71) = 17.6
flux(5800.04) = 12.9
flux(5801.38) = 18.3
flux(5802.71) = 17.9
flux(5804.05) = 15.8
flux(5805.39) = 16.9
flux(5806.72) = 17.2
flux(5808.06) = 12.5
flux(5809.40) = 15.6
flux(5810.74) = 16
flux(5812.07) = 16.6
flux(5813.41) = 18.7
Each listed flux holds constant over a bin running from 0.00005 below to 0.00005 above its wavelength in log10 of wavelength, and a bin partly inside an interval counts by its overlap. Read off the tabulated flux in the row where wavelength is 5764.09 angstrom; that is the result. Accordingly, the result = 16.3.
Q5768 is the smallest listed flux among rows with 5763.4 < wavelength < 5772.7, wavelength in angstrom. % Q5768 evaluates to 13.4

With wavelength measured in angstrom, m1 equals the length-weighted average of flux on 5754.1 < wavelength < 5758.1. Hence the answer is 14.9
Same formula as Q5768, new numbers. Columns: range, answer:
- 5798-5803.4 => 12.9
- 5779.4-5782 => 12.7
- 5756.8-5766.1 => 13.1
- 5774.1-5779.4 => 12.6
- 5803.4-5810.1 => 12.5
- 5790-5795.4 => 13.2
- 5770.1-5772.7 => 13.7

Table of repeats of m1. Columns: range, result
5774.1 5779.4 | 16.4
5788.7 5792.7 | 17.1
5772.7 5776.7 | 17.4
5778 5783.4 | 15.5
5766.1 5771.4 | 14.5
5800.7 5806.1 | 17.2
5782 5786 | 14.8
